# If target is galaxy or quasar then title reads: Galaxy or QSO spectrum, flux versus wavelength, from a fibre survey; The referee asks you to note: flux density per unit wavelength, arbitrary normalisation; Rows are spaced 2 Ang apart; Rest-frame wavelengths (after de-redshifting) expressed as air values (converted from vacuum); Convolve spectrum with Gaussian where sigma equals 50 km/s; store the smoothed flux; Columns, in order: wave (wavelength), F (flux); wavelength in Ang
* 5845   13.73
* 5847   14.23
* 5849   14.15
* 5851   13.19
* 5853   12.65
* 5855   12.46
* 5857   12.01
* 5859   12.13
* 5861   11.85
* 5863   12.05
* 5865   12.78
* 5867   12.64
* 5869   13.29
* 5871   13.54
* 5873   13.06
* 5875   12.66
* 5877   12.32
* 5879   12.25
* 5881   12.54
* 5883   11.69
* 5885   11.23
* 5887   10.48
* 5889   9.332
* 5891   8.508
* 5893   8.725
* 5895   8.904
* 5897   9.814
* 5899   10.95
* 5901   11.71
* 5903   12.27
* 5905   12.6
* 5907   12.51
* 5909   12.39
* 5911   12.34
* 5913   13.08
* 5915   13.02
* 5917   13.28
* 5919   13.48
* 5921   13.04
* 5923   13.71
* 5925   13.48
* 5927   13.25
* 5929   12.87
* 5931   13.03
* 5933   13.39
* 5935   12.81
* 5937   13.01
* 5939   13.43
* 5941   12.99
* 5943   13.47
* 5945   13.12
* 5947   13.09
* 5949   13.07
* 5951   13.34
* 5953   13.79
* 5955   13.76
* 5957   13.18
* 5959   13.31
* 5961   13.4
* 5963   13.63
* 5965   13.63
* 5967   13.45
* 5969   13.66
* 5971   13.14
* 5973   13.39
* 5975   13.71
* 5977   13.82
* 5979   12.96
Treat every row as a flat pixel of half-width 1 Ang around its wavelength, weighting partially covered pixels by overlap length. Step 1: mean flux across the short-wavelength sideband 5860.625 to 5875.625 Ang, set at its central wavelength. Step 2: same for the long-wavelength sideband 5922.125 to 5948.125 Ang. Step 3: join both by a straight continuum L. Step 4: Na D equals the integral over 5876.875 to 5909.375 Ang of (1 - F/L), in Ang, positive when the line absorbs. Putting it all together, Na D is 4.8 Ang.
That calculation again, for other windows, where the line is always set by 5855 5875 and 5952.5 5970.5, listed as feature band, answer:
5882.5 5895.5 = 3.1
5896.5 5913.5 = 1.3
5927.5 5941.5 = 0.2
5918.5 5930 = -0.1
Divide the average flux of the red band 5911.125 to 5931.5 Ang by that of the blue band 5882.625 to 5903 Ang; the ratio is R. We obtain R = 1.29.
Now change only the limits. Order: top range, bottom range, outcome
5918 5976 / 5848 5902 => 1.14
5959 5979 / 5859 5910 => 1.16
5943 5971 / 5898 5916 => 1.09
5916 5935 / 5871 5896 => 1.20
